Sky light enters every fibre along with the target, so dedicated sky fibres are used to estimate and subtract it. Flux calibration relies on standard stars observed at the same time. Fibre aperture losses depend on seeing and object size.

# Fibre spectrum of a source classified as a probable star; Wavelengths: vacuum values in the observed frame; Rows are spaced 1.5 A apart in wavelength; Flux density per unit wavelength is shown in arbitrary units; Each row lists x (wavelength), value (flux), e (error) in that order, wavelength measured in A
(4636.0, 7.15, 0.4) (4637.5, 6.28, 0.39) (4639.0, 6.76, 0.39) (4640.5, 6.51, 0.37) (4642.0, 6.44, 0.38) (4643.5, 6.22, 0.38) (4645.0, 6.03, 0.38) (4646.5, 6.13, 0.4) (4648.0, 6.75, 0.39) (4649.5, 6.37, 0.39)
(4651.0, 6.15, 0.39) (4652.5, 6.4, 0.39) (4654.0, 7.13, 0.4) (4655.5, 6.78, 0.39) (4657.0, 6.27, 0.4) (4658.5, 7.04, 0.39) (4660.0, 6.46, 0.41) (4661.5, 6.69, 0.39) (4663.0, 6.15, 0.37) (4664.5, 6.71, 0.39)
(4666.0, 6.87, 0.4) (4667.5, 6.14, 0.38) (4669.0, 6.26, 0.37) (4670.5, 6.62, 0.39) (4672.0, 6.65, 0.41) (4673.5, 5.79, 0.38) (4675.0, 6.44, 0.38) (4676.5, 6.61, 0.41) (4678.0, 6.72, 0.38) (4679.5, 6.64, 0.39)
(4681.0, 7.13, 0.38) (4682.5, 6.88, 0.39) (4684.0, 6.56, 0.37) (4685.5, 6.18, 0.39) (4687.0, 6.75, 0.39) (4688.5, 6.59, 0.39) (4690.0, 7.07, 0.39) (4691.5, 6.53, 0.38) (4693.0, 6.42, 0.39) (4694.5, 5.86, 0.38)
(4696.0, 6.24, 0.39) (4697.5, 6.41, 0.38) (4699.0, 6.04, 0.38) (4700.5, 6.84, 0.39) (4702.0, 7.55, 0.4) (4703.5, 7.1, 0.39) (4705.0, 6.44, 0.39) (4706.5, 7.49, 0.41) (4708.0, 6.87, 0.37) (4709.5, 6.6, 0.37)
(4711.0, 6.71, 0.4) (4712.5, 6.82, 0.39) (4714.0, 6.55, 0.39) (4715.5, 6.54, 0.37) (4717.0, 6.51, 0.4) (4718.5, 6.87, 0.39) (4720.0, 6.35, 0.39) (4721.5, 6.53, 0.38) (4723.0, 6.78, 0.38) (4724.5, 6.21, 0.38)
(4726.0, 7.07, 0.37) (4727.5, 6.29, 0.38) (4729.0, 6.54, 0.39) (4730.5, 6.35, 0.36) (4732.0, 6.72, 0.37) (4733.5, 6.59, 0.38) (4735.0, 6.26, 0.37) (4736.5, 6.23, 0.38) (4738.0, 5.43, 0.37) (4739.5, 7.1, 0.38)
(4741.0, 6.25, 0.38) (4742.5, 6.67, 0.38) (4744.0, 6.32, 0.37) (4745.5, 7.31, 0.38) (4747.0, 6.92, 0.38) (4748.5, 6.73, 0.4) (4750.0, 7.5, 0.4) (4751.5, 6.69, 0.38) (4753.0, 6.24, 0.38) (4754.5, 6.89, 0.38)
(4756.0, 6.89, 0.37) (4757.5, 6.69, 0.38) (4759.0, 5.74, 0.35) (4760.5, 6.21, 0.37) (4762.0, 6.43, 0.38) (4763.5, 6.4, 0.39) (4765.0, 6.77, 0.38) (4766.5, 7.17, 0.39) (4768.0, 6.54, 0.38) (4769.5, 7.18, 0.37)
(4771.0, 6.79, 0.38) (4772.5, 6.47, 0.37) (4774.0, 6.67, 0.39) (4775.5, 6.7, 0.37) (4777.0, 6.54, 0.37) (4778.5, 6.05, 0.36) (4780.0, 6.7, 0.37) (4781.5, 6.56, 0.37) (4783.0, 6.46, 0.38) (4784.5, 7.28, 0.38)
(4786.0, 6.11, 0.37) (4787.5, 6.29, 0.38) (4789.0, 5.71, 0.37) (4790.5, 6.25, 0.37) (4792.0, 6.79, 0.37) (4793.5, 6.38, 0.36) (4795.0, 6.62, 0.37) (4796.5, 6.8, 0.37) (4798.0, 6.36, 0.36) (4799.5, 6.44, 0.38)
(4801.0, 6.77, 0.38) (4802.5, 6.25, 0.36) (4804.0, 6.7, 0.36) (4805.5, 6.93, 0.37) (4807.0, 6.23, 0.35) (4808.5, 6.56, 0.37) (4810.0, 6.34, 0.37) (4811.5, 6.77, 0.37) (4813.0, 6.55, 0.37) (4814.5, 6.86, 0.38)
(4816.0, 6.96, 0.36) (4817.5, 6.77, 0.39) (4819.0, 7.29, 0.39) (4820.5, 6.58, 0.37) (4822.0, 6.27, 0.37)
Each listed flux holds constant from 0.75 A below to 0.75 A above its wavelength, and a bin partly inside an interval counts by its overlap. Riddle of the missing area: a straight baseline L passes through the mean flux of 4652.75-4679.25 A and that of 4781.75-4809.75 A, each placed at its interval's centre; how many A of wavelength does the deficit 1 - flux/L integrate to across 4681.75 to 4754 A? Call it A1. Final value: -1.0 A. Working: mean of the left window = 6.55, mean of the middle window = 6.62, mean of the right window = 6.49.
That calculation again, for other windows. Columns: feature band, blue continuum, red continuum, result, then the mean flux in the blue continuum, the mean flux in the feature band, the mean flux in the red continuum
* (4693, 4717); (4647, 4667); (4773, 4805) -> -0.4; 6.59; 6.66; 6.5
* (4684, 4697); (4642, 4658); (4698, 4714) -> 0.5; 6.43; 6.46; 6.83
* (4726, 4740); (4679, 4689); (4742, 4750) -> 0.8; 6.68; 6.41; 6.86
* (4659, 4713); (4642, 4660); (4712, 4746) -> -0.9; 6.48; 6.61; 6.53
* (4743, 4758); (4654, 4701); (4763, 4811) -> -0.6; 6.54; 6.82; 6.56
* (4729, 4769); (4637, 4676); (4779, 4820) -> -0.3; 6.47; 6.58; 6.58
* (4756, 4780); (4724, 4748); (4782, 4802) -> -0.3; 6.52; 6.57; 6.48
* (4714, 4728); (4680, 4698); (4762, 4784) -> 0.0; 6.55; 6.58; 6.64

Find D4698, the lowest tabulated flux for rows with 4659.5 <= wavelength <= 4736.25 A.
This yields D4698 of 5.79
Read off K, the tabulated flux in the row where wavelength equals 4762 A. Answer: 6.43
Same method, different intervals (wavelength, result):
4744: 6.32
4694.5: 5.86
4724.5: 6.21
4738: 5.43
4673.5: 5.79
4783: 6.46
